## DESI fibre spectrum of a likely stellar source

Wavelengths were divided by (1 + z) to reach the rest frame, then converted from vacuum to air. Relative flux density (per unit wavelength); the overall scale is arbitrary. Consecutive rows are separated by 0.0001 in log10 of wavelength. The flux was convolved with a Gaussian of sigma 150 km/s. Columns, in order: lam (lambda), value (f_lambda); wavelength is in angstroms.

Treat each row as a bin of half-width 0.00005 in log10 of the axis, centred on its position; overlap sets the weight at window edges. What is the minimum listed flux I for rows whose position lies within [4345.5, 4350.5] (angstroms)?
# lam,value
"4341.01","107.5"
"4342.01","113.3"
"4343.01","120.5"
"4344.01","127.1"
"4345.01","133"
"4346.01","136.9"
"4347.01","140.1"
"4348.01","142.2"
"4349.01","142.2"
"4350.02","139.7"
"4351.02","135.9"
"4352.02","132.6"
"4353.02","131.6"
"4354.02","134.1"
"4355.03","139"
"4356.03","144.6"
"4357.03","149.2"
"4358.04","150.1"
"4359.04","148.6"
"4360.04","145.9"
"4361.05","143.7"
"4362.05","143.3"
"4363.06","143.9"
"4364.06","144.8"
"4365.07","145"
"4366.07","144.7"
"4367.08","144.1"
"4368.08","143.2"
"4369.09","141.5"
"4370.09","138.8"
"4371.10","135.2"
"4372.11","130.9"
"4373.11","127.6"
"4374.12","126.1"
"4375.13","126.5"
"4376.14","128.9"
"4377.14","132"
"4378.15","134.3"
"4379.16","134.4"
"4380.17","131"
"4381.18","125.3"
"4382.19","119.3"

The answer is 136.9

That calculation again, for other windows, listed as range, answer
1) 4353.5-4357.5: 134.1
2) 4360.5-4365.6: 143.3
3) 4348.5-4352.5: 132.6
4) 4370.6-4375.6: 126.1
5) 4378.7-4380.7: 131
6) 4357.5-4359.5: 148.6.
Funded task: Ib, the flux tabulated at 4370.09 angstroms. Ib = 138.8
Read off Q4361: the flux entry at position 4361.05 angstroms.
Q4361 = 143.7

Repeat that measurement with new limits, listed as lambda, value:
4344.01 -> 127.1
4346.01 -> 136.9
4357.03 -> 149.2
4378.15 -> 134.3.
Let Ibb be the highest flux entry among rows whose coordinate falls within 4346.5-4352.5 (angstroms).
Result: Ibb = 142.2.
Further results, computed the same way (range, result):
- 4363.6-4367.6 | 145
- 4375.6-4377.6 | 132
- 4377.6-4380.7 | 134.4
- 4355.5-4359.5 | 150.1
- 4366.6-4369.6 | 144.1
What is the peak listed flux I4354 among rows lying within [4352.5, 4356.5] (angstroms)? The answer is 144.6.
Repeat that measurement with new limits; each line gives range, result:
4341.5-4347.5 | 140.1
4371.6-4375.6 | 130.9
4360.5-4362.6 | 143.7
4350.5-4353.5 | 135.9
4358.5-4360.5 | 148.6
